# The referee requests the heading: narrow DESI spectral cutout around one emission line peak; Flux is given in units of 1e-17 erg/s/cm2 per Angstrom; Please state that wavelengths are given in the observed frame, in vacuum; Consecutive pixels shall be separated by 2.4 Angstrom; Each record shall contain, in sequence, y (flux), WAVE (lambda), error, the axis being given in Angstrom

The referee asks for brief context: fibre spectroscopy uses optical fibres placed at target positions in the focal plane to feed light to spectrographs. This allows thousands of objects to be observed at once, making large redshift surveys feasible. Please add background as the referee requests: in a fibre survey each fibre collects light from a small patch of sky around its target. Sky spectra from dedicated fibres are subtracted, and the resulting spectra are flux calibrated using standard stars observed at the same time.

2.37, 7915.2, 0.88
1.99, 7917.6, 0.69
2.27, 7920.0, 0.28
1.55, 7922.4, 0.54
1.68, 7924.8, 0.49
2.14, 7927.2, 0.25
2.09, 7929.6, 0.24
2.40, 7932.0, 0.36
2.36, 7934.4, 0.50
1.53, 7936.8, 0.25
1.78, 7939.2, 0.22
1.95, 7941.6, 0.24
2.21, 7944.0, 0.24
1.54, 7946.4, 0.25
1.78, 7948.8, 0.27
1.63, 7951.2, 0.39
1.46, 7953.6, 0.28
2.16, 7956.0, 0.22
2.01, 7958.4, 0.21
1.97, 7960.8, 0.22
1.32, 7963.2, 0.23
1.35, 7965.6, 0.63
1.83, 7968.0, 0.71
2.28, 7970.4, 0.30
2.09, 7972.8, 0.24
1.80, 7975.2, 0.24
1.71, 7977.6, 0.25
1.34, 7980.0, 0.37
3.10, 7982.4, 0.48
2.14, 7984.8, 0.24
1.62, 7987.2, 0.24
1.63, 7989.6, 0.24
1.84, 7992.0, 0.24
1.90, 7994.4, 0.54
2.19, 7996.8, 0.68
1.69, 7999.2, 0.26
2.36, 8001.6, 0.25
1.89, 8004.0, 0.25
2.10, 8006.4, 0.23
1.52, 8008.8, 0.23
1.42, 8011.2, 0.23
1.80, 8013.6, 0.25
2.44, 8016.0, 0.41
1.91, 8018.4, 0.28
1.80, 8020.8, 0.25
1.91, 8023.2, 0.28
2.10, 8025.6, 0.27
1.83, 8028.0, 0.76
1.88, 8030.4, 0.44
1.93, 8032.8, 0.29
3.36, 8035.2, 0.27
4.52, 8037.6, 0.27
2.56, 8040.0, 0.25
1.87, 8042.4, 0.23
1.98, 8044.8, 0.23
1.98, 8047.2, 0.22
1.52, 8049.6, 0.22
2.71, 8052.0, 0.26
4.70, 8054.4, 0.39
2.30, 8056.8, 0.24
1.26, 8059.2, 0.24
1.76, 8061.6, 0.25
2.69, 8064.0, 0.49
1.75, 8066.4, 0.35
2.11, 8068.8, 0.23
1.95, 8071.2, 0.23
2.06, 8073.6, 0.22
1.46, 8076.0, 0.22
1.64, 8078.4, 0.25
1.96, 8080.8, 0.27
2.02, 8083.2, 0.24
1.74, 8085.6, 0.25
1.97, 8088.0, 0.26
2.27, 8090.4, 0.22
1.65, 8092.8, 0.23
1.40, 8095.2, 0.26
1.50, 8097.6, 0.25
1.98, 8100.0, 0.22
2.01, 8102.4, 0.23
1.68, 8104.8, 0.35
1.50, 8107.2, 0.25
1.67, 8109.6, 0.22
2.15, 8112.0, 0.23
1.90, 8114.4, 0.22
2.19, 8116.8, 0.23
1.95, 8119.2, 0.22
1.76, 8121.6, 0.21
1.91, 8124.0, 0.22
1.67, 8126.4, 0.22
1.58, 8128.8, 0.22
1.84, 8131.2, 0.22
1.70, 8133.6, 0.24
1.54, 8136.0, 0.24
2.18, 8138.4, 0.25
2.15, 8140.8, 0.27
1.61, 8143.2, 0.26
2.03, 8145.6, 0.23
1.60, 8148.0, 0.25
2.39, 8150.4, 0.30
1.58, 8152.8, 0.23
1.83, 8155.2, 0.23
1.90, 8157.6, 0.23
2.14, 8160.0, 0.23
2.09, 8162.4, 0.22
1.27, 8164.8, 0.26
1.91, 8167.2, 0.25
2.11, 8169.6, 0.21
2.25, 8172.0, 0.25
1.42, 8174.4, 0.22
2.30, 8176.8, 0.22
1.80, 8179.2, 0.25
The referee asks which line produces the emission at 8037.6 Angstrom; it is [S II] 6716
